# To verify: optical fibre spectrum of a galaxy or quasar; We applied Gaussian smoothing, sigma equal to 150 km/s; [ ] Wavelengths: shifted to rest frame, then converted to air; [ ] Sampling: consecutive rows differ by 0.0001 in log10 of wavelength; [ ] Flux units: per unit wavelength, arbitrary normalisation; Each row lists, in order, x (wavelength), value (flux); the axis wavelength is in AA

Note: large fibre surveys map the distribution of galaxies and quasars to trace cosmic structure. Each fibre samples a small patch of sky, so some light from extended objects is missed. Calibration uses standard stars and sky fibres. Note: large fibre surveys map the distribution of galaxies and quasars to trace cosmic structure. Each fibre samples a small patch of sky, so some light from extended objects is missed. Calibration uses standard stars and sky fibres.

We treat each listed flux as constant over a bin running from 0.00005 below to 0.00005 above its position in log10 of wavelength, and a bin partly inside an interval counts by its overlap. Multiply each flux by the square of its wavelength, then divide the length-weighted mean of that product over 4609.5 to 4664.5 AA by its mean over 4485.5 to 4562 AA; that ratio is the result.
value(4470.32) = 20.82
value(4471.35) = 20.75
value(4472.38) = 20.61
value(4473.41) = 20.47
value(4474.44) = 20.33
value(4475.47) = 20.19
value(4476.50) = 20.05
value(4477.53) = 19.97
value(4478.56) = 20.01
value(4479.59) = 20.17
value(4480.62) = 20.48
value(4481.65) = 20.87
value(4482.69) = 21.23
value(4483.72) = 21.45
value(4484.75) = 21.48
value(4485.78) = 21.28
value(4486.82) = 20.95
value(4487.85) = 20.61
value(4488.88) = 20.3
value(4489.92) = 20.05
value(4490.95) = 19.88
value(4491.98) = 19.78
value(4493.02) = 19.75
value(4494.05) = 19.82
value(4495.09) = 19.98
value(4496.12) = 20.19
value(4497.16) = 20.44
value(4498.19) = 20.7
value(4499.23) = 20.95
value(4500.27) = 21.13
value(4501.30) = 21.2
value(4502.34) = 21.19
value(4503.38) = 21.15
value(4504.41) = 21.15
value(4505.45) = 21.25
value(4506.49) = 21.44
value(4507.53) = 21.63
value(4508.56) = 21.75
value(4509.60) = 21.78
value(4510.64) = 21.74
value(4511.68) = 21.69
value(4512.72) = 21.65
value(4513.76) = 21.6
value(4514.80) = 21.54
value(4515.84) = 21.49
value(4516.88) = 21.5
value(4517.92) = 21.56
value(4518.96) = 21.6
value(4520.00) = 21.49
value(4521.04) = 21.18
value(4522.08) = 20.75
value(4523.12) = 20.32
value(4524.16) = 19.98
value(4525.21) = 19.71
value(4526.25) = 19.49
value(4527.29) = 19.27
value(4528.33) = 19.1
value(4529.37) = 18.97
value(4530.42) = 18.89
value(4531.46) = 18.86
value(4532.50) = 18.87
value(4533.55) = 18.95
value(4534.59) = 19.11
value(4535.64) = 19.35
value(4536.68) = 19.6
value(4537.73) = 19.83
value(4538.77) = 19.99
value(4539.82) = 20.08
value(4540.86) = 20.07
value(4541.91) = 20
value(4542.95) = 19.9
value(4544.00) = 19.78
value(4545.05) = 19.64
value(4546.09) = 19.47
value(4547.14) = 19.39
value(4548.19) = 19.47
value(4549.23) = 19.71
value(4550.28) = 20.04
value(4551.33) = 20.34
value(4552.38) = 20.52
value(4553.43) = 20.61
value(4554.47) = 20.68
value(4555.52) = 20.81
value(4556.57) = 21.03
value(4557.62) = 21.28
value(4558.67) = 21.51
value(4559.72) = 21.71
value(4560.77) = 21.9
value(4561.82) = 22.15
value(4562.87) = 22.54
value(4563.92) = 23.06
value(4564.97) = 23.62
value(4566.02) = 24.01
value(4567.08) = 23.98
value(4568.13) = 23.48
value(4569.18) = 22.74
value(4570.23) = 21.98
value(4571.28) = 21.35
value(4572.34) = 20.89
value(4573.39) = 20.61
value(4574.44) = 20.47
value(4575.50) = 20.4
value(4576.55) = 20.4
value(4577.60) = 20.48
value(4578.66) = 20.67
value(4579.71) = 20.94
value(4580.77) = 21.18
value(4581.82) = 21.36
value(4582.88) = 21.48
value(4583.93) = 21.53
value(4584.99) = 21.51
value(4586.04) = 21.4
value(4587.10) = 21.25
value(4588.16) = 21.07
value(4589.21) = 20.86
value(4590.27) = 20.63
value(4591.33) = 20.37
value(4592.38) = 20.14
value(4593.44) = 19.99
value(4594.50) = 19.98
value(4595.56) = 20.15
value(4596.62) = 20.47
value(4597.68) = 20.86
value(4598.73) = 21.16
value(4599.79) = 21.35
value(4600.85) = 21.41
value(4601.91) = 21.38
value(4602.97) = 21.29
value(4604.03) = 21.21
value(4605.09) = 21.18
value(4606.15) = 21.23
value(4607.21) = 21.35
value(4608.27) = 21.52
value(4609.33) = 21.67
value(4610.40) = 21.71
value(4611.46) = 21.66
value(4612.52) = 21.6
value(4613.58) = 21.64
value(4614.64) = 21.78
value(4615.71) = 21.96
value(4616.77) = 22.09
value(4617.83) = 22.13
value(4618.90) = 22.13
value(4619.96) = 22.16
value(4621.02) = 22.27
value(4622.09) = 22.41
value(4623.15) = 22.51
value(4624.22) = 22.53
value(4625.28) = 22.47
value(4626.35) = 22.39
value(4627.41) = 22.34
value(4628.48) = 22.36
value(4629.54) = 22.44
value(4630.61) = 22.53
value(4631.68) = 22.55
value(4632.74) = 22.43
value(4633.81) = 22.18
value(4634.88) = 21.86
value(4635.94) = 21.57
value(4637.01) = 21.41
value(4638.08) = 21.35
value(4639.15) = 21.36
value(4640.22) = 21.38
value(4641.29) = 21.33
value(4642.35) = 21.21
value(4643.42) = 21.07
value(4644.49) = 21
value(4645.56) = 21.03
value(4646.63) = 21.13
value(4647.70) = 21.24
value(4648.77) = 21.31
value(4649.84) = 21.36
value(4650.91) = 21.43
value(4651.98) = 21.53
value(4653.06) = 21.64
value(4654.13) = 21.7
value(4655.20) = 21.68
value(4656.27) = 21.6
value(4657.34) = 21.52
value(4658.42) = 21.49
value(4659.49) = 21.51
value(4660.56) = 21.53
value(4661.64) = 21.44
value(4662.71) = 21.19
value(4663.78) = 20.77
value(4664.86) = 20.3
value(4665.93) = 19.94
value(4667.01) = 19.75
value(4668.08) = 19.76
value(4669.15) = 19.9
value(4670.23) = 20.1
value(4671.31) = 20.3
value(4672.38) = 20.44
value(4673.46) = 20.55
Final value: 1.1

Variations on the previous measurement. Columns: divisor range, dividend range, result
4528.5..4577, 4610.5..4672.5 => 1.08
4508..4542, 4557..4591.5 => 1.08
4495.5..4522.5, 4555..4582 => 1.05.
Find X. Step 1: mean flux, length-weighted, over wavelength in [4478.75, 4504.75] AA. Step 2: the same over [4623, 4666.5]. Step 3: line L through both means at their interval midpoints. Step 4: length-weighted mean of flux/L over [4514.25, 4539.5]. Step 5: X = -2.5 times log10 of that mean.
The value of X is 0.04 mag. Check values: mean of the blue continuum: 20.6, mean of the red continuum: 21.6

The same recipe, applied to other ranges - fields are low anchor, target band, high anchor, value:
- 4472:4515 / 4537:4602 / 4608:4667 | 0.014 mag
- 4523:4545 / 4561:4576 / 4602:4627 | -0.087 mag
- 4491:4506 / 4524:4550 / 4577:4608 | 0.068 mag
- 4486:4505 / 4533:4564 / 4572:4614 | 0.022 mag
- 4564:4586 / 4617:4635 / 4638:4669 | -0.050 mag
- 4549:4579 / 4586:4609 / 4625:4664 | 0.033 mag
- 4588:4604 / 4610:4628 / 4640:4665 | -0.057 mag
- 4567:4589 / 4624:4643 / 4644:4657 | -0.030 mag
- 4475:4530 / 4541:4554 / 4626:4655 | 0.059 mag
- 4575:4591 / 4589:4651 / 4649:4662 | -0.013 mag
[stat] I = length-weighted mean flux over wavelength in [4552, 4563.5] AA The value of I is 21.4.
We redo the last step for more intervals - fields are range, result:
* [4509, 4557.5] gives 20.3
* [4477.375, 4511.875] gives 20.8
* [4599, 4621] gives 21.6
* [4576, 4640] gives 21.5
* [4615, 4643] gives 22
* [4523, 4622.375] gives 20.9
